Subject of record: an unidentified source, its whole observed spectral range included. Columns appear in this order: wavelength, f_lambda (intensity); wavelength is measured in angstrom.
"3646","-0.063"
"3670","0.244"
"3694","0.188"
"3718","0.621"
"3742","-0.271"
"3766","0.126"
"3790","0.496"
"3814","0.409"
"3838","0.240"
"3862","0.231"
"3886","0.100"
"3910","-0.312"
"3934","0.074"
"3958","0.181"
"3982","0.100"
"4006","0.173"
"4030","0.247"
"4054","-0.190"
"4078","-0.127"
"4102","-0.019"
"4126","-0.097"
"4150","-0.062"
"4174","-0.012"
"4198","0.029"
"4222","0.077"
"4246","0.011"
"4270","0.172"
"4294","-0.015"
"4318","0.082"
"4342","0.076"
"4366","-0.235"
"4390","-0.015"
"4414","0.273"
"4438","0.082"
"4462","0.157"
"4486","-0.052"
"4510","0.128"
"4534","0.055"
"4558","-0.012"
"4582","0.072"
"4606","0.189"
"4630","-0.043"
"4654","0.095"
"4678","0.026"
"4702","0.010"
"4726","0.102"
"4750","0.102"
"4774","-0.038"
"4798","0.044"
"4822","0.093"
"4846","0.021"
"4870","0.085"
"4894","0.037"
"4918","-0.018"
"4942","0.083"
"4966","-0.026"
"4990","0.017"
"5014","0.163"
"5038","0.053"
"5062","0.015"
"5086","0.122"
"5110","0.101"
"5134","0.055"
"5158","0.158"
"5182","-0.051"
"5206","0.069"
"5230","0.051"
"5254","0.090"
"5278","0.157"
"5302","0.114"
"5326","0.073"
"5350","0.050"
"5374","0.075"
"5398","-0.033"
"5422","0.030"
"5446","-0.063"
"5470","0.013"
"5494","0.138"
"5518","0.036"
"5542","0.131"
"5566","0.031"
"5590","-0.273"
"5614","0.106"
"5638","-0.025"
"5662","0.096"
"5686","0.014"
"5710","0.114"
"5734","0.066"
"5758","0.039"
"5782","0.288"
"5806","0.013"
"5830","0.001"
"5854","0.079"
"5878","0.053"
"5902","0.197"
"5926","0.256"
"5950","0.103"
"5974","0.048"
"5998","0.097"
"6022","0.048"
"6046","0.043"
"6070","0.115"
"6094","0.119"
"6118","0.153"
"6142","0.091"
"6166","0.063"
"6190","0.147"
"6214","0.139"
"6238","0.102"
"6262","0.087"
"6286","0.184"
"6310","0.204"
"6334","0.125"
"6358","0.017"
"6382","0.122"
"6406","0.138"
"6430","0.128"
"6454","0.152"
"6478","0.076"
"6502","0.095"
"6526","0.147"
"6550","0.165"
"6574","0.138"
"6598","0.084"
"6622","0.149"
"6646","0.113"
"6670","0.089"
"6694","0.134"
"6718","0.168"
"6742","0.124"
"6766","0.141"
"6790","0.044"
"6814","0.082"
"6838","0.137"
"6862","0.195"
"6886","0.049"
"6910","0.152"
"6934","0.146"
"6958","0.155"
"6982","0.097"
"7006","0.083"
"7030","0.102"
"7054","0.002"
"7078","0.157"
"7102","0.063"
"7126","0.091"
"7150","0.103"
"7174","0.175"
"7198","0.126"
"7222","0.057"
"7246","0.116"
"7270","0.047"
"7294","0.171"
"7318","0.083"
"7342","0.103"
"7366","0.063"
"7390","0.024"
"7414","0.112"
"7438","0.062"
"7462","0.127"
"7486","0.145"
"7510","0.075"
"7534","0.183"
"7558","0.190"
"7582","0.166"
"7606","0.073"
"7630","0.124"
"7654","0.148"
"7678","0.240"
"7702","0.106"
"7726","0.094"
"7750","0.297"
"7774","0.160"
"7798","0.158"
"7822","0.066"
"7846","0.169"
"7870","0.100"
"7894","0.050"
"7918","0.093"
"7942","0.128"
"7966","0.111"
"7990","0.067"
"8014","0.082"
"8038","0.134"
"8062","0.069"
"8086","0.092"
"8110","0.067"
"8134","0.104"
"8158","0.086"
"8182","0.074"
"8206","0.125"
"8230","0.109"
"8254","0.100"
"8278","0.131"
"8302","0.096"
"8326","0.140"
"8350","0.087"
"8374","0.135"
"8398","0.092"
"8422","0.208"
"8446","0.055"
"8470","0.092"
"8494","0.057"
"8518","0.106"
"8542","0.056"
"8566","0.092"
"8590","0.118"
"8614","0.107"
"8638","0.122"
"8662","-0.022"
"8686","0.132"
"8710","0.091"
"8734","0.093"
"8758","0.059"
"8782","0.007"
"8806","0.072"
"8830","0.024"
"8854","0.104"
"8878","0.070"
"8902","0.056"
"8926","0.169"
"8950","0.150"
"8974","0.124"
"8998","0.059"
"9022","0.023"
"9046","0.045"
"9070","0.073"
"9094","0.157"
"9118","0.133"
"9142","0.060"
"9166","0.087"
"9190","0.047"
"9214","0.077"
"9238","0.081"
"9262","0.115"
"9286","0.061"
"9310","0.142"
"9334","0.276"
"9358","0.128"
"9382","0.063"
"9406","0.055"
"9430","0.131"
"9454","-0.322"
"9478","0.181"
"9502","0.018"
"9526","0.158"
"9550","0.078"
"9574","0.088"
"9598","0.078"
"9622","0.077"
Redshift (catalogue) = 0.55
